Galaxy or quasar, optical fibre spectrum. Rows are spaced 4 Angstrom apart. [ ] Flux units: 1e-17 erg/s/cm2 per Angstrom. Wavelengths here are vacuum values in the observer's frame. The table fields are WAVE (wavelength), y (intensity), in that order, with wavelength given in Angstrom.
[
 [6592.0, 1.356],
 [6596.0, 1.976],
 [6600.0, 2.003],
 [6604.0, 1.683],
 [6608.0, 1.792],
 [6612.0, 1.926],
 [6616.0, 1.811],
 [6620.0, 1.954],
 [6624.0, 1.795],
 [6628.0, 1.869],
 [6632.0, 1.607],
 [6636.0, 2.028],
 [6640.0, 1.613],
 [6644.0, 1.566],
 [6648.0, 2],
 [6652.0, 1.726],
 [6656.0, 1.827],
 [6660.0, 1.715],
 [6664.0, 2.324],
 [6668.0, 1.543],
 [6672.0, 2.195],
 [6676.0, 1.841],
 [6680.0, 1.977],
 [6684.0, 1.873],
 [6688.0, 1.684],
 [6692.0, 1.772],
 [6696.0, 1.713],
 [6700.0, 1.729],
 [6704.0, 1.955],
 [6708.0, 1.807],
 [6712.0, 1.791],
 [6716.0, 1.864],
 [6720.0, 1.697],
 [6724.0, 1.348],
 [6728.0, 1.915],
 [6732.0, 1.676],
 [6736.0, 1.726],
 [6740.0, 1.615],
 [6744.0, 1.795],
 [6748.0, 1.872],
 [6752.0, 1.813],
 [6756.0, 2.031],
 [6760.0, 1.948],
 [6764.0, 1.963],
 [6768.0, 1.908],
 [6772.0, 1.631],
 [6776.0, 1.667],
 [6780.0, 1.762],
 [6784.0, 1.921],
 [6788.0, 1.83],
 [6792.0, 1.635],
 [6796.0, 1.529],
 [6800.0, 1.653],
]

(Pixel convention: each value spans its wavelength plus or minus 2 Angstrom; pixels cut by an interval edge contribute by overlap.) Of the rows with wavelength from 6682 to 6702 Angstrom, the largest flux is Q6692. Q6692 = 1.873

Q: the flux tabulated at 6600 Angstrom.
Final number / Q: 2.003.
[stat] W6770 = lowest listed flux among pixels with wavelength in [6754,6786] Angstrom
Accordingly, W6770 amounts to 1.631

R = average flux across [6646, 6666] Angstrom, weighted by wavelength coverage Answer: 1.92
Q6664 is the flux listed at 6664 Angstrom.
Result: 2.324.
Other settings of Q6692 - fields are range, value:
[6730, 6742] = 1.726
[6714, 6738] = 1.915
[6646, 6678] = 2.324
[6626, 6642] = 2.028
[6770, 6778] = 1.667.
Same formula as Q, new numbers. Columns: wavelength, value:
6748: 1.872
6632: 1.607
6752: 1.813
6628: 1.869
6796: 1.529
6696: 1.713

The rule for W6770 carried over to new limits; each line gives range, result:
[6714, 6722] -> 1.697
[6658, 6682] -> 1.543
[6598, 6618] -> 1.683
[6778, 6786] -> 1.762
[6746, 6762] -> 1.813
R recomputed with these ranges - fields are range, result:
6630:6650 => 1.76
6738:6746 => 1.71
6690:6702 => 1.74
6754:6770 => 1.96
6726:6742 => 1.73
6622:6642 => 1.78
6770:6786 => 1.75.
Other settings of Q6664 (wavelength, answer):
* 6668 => 1.543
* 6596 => 1.976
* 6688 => 1.684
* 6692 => 1.772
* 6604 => 1.683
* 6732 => 1.676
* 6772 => 1.631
